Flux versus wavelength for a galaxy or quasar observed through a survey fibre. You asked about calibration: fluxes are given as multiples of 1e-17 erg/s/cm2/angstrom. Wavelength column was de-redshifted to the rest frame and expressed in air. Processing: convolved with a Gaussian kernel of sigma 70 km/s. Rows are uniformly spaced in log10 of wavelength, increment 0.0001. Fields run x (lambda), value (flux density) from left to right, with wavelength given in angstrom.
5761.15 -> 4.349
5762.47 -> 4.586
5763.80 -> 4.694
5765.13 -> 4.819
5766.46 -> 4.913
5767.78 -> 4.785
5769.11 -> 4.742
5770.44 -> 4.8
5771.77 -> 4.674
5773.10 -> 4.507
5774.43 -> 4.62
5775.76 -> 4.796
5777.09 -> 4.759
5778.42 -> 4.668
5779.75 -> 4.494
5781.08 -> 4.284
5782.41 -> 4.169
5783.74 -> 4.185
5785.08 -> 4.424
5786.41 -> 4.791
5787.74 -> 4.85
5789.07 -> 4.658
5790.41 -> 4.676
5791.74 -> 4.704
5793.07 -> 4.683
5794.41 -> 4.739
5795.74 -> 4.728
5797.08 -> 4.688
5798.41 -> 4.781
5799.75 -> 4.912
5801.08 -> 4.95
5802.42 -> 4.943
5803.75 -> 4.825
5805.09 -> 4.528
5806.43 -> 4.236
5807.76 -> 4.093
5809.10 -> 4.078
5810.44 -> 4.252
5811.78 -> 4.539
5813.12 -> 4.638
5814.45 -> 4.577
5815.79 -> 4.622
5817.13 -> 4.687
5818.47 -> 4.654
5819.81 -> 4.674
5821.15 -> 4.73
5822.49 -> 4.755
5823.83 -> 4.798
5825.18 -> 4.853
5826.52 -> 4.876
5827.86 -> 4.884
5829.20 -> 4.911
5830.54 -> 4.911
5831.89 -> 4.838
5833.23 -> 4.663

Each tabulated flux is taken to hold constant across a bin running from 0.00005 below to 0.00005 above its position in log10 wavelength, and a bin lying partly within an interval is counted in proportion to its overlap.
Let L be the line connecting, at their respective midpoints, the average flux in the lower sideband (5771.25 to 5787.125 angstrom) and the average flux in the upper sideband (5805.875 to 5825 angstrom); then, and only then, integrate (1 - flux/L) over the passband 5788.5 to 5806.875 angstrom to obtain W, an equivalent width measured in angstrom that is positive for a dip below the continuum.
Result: -0.8 angstrom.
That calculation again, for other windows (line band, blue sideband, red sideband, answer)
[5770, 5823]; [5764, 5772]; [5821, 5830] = 2.3 angstrom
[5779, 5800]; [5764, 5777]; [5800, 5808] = 0.4 angstrom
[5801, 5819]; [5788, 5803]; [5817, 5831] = 1.0 angstrom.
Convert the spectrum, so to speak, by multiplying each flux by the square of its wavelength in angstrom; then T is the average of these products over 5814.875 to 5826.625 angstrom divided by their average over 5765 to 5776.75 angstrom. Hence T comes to 1.0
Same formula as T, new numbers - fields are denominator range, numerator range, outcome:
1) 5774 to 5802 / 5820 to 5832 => 1.05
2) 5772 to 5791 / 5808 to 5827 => 1.02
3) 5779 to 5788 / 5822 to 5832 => 1.11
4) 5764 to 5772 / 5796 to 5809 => 0.98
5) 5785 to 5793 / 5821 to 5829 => 1.04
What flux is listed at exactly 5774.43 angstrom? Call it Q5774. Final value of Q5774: 4.62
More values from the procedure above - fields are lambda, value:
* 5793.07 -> 4.683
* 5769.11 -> 4.742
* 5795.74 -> 4.728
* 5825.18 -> 4.853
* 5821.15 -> 4.73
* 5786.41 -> 4.791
